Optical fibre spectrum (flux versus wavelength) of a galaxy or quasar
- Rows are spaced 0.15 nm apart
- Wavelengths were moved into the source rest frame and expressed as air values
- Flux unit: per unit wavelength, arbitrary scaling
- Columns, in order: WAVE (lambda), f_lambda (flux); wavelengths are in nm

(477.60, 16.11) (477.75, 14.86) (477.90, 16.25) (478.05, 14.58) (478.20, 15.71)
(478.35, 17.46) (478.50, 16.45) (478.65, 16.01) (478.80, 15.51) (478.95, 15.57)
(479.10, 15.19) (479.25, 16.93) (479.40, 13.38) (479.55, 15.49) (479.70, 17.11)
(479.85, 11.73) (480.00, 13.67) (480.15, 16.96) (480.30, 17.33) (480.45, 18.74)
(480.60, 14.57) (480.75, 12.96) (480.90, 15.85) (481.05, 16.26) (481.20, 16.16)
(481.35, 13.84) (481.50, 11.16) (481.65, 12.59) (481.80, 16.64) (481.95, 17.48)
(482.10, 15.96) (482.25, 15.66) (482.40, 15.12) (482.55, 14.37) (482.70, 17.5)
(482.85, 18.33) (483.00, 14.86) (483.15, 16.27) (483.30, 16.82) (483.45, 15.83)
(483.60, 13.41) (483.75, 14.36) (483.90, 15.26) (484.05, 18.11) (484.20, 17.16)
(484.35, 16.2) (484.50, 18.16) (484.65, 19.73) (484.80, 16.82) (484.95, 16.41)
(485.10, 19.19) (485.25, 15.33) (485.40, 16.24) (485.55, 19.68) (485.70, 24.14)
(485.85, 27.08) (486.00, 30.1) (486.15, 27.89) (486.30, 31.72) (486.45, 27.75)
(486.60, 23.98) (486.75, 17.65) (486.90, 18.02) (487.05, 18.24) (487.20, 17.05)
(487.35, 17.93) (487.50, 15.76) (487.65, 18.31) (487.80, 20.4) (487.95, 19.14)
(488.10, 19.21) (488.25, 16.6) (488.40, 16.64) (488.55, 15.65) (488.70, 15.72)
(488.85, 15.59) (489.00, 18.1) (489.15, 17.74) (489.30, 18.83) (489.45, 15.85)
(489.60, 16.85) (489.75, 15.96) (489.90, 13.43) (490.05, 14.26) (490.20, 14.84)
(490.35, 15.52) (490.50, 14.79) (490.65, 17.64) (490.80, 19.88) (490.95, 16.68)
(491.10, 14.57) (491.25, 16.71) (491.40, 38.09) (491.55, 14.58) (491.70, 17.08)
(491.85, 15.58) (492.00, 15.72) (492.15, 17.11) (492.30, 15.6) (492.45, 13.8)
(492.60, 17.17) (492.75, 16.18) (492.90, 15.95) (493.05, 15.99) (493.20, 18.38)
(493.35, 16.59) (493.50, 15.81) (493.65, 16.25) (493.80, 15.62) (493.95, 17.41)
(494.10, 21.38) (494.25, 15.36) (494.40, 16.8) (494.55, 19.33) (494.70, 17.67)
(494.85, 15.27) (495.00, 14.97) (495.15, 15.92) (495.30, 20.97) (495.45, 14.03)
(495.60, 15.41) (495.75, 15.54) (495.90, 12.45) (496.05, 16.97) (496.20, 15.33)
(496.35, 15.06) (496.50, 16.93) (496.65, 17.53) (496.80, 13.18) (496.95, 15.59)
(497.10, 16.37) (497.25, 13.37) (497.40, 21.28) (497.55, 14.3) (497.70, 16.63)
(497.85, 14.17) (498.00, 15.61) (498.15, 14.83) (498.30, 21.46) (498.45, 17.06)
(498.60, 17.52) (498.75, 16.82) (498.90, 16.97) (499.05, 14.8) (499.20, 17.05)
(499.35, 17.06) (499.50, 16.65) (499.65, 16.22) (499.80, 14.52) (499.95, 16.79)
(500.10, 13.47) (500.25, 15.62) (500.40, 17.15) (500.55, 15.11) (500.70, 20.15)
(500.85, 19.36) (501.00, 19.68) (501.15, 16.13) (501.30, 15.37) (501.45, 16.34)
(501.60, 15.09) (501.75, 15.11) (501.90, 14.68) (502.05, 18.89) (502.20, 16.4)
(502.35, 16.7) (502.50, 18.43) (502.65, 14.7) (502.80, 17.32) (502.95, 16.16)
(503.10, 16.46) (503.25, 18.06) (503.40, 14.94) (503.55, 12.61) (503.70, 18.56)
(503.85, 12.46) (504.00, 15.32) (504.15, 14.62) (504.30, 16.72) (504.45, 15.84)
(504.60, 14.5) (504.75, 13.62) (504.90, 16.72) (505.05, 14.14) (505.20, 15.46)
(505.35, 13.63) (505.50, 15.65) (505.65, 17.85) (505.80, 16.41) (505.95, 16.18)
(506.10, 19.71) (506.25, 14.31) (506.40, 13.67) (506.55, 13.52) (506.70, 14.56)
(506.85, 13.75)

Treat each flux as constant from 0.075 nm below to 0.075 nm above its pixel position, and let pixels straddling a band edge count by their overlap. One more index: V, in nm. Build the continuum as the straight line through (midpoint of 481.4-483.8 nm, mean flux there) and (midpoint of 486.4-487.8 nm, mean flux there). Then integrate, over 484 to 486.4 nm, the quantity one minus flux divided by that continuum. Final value -0.43 nm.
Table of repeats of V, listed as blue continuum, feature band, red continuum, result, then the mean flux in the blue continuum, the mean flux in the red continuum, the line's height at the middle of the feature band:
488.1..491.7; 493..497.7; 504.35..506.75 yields 0.06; 17.2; 15.4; 16.6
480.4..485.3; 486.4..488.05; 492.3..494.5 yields -0.32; 16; 16.6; 16.2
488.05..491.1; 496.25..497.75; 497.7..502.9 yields 0.05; 16.4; 16.6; 16.5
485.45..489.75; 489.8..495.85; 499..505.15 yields 0.56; 20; 16.1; 18.6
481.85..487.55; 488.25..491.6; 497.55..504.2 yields 0.14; 18.7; 16.3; 18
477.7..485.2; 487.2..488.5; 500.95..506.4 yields -0.17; 15.8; 15.9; 15.9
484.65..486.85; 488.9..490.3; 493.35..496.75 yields 0.26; 22.3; 16.4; 19.9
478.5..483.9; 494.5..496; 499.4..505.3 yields -0.03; 15.4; 16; 15.8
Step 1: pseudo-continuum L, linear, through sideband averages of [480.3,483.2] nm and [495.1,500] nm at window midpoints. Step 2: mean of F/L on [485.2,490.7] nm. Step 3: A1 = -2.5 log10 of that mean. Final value -0.20 mag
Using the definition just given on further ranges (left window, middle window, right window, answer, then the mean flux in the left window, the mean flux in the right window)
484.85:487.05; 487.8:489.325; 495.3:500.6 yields 0.20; 22.3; 16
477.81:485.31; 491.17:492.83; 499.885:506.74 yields -0.13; 15.8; 16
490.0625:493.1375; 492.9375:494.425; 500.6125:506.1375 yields 0.00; 17.1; 16.2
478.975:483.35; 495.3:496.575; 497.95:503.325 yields 0.06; 15.5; 16.7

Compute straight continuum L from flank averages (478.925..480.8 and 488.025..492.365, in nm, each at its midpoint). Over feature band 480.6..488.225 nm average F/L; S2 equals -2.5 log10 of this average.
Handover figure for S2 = -0.119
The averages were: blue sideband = 15.4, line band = 18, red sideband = 17.1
